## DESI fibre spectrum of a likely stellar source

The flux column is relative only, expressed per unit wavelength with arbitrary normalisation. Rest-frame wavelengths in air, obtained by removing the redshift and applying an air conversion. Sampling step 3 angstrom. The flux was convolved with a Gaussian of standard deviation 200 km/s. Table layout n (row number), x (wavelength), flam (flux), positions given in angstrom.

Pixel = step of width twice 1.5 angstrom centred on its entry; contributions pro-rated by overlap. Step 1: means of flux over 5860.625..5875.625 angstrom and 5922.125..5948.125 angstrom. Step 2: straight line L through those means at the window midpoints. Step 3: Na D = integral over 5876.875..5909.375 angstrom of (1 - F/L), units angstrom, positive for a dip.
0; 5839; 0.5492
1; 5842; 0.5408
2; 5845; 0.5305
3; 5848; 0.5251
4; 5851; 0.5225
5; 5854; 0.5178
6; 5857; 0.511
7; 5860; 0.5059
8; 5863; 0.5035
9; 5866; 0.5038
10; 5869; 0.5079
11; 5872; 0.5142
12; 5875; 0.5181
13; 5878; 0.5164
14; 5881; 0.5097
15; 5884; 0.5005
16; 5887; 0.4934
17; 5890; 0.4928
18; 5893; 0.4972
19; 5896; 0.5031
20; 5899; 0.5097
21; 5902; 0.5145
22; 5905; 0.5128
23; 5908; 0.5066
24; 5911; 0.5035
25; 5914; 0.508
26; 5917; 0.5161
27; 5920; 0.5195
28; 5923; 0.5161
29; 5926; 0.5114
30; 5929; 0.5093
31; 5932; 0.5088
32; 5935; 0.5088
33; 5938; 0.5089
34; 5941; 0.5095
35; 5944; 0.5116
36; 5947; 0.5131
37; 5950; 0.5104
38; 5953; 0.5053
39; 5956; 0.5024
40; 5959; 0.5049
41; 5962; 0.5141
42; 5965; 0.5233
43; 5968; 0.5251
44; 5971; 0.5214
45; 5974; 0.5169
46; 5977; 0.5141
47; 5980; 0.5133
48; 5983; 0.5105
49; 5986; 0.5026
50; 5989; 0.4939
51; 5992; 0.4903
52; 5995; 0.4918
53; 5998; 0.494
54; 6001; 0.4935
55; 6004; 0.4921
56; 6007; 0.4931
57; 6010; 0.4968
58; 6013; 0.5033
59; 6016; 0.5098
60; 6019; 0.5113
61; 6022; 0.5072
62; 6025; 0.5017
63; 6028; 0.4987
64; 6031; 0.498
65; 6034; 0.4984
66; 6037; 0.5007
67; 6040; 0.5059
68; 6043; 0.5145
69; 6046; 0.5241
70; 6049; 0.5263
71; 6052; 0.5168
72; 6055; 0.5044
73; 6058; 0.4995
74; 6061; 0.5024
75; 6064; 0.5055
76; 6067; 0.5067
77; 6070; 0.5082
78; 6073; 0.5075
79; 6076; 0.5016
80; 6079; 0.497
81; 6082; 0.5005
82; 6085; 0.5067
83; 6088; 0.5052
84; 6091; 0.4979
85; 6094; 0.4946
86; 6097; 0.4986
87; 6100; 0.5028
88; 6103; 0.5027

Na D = 0.29 angstrom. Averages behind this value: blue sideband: 0.509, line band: 0.505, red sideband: 0.511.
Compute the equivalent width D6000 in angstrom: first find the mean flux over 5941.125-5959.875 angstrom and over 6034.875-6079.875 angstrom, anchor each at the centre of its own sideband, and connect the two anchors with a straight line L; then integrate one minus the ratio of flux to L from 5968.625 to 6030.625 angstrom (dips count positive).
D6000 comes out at 0.6 angstrom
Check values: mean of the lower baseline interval 0.508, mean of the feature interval 0.503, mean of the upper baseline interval 0.508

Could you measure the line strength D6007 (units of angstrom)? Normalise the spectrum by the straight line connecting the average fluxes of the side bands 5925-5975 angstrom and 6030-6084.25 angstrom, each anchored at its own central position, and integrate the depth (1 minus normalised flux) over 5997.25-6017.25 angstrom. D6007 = 0.5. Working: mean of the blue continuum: 0.512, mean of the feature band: 0.497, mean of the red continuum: 0.507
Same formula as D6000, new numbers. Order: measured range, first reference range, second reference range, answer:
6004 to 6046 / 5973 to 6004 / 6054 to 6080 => -0.1 angstrom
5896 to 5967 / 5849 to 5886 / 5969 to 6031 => -0.5 angstrom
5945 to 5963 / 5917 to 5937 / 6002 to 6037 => 0.0 angstrom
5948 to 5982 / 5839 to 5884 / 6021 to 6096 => -0.2 angstrom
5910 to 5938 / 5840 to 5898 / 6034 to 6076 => 0.0 angstrom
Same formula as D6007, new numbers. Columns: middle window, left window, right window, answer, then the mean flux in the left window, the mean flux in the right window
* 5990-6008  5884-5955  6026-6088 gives 0.5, 0.508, 0.506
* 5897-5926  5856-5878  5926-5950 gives -0.1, 0.51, 0.51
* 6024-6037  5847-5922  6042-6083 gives 0.2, 0.509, 0.508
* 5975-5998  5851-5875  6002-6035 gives 0.0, 0.511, 0.501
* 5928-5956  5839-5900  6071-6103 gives 0.0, 0.512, 0.501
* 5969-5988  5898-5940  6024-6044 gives -0.2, 0.511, 0.502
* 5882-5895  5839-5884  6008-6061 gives 0.5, 0.517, 0.507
